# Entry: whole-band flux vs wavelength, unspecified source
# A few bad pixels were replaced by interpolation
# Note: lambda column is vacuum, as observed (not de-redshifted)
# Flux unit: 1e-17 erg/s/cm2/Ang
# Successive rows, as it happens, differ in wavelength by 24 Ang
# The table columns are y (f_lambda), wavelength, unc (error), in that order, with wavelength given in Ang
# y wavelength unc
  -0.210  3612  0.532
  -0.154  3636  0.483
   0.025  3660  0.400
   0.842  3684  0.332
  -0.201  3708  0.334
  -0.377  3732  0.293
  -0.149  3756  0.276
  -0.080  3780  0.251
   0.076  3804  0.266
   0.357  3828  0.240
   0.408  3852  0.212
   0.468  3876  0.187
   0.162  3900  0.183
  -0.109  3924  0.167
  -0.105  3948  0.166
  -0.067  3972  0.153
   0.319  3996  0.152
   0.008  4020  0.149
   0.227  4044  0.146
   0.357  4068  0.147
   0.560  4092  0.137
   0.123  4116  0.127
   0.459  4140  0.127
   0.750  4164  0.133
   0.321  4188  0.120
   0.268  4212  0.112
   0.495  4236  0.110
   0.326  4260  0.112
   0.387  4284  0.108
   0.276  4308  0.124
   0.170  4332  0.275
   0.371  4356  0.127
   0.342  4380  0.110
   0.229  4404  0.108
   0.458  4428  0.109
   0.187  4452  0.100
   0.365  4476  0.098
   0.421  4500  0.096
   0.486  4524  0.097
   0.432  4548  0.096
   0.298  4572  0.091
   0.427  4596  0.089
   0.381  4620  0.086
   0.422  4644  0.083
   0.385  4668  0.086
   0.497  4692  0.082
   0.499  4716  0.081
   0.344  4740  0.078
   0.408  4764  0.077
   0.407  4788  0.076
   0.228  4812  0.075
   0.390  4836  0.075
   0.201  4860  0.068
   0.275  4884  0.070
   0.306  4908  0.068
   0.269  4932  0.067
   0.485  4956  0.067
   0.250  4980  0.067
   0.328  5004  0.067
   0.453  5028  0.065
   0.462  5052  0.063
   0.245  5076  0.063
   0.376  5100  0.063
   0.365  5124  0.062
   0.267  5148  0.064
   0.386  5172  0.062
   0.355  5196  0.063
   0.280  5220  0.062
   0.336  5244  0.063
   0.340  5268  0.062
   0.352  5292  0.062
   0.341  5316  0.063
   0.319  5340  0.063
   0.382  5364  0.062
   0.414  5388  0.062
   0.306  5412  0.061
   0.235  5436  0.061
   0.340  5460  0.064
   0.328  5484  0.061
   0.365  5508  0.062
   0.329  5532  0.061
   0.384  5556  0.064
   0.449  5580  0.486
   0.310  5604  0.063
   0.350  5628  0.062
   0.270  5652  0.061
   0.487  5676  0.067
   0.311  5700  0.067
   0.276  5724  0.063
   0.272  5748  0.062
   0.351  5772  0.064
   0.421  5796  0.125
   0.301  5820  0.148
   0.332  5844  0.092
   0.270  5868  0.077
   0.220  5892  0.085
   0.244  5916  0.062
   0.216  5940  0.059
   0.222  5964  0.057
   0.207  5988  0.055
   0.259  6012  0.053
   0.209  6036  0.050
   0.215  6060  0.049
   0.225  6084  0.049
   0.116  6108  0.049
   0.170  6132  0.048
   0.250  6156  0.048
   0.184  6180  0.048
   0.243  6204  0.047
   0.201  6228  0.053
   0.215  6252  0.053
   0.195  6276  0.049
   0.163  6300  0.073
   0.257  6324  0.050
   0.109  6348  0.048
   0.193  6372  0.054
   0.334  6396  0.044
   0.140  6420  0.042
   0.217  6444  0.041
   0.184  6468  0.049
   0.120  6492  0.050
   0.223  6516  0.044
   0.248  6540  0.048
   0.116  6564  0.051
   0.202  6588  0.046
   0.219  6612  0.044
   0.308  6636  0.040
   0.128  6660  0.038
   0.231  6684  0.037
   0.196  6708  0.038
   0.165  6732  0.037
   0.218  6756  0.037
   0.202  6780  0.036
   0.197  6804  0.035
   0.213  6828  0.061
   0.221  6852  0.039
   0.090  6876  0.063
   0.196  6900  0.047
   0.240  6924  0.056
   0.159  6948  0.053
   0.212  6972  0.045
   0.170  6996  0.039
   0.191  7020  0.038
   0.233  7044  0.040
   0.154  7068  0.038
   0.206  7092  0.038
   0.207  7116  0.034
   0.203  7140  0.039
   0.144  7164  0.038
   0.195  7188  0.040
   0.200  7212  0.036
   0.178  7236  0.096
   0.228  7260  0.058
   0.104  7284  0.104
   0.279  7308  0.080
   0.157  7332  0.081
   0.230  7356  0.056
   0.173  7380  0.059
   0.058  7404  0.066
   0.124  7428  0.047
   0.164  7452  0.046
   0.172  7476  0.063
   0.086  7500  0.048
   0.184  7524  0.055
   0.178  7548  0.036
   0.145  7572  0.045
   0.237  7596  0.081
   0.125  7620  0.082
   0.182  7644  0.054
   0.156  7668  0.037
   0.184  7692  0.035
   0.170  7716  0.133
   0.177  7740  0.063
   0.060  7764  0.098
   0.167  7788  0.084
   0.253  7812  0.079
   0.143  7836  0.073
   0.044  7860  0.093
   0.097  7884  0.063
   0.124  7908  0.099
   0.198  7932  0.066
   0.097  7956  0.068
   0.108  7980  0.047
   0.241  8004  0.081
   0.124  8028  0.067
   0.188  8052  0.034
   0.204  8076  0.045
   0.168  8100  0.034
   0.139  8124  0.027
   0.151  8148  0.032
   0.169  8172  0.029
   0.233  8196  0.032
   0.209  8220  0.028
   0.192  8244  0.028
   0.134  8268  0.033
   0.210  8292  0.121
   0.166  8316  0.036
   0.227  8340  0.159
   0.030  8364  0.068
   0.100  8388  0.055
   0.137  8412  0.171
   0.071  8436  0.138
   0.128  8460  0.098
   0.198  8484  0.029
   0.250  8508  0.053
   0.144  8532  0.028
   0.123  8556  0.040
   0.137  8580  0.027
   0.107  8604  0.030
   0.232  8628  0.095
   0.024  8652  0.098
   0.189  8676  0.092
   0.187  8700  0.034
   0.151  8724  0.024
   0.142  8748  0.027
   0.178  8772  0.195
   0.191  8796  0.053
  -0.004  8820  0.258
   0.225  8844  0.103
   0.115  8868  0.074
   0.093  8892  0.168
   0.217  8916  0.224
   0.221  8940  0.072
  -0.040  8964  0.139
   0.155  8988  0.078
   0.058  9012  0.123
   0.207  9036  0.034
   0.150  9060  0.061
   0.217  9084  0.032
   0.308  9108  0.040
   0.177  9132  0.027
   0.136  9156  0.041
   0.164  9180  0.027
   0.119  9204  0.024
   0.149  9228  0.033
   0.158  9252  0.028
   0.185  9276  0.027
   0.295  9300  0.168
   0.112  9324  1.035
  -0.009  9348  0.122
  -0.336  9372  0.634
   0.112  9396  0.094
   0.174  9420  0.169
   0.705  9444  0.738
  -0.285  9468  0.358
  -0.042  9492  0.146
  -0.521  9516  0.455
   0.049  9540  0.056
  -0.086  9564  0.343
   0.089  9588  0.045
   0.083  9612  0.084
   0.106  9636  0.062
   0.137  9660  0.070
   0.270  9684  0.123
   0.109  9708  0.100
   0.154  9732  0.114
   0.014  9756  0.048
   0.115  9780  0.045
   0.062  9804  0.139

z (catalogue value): 0.00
